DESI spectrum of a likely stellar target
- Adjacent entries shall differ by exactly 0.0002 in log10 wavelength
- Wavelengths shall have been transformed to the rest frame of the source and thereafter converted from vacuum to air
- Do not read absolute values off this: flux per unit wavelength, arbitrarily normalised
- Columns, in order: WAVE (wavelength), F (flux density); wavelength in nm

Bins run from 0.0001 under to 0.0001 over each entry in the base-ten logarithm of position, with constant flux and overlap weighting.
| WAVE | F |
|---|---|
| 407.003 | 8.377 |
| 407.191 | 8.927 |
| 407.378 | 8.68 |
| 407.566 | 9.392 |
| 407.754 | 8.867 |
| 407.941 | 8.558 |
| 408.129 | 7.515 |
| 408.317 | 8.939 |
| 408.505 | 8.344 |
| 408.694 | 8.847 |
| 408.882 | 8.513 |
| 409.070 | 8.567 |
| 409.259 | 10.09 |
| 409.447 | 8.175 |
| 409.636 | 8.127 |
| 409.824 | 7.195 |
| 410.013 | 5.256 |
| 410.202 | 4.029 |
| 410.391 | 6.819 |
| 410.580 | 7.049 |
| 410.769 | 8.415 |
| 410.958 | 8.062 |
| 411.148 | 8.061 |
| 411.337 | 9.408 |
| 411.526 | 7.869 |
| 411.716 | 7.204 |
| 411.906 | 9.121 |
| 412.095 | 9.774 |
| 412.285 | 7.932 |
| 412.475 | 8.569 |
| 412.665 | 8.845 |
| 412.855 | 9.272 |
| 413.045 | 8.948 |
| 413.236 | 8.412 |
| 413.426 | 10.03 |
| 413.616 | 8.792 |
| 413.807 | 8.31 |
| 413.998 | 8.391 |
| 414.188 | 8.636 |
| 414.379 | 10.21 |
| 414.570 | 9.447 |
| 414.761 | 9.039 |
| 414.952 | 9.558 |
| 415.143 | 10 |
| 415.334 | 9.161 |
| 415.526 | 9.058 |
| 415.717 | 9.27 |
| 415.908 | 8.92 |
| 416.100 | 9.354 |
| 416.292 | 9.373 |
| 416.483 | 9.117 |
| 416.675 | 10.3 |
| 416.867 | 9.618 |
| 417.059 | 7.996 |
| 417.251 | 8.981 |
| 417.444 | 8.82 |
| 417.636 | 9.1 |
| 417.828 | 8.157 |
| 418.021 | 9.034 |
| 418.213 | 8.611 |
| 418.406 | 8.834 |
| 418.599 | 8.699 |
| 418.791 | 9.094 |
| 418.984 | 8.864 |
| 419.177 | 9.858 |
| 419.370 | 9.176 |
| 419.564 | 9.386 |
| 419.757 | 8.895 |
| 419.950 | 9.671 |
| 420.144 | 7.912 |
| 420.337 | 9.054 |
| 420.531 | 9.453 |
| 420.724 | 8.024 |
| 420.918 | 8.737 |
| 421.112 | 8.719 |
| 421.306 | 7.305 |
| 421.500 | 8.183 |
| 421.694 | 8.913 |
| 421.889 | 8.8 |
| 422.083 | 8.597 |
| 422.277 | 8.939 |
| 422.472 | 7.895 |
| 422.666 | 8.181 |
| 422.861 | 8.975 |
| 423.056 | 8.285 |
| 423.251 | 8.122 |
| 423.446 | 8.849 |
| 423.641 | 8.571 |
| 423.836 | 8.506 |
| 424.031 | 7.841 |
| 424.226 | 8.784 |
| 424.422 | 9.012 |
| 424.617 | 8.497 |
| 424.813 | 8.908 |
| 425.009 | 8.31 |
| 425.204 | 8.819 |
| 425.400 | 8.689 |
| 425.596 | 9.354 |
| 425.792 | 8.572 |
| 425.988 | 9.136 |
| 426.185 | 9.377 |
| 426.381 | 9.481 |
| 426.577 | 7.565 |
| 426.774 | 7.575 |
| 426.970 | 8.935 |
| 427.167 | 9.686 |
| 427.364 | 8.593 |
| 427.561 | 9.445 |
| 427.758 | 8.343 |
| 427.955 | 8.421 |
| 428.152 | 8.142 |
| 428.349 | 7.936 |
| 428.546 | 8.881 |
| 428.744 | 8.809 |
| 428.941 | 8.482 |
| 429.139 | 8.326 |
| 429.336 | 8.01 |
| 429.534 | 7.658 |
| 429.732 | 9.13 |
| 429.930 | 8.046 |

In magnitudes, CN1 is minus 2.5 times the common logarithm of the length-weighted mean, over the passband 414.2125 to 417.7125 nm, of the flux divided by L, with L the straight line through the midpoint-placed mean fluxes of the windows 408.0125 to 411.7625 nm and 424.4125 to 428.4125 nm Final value -0.14 mag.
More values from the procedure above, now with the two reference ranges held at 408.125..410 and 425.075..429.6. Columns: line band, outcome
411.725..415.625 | -0.08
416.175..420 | -0.07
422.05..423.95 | 0.01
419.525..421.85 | -0.02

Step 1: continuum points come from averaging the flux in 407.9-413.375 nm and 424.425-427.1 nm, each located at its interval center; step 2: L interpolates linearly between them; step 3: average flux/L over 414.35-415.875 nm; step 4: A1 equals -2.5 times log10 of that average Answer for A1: -0.134 mag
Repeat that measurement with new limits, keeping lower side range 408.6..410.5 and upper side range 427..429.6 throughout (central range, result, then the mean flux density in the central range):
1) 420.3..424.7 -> -0.04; 8.53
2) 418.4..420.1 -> -0.14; 9.14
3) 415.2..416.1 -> -0.16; 9.17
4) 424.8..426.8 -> -0.04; 8.74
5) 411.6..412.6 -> -0.11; 8.51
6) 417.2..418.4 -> -0.10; 8.78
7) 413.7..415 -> -0.16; 9.06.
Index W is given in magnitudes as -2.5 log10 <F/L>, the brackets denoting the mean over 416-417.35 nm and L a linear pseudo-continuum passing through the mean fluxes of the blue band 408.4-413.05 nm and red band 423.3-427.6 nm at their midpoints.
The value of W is -0.110 mag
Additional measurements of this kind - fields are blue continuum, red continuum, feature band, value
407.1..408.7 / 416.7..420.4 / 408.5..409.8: 0.011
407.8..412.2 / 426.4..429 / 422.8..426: -0.024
